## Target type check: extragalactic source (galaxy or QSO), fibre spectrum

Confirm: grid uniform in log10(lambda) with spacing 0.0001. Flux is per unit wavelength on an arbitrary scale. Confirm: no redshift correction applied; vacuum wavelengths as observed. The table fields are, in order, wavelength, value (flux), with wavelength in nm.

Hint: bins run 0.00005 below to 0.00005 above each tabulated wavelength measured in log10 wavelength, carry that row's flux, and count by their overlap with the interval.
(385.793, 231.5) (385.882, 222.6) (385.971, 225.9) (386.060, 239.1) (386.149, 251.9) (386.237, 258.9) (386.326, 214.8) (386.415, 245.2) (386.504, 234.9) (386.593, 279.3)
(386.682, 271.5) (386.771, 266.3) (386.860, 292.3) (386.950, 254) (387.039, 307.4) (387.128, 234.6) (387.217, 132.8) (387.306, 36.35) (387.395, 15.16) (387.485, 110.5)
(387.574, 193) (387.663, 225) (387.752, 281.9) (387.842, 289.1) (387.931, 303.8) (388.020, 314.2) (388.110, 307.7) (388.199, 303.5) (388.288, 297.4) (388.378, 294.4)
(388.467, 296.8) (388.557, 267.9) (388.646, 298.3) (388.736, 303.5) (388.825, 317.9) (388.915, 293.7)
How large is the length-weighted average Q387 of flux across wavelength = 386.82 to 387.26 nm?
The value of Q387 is 244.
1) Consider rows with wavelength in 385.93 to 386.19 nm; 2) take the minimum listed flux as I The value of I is 225.9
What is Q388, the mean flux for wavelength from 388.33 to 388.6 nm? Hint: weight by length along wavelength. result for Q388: 286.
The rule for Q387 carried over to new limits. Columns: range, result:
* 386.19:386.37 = 238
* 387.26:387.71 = 117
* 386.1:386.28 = 256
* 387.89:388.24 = 307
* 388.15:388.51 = 299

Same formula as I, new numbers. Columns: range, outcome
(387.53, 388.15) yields 193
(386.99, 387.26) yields 132.8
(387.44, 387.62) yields 110.5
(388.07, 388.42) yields 294.4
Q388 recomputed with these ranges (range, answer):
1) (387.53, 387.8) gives 234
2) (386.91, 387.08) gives 281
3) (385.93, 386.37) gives 239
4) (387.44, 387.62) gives 152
